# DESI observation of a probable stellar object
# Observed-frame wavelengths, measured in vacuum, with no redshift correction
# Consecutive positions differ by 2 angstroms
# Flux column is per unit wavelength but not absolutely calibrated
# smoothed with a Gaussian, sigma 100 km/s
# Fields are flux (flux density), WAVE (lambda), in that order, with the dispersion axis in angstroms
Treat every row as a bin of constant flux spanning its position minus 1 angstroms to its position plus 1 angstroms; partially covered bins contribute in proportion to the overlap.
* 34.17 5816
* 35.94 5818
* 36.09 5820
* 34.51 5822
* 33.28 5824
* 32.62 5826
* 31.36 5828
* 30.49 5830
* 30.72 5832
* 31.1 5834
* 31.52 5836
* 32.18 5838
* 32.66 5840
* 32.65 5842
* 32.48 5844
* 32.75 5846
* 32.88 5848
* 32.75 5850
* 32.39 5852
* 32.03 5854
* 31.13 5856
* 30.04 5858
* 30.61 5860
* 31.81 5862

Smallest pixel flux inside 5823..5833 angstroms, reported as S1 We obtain 30.49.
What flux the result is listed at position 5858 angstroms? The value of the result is 30.04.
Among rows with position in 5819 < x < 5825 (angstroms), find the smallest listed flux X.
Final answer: 33.28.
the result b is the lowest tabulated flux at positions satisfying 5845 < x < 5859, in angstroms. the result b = 30.04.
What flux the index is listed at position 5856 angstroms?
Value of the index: 31.13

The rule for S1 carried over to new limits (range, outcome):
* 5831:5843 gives 30.72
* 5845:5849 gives 32.75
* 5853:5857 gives 31.13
